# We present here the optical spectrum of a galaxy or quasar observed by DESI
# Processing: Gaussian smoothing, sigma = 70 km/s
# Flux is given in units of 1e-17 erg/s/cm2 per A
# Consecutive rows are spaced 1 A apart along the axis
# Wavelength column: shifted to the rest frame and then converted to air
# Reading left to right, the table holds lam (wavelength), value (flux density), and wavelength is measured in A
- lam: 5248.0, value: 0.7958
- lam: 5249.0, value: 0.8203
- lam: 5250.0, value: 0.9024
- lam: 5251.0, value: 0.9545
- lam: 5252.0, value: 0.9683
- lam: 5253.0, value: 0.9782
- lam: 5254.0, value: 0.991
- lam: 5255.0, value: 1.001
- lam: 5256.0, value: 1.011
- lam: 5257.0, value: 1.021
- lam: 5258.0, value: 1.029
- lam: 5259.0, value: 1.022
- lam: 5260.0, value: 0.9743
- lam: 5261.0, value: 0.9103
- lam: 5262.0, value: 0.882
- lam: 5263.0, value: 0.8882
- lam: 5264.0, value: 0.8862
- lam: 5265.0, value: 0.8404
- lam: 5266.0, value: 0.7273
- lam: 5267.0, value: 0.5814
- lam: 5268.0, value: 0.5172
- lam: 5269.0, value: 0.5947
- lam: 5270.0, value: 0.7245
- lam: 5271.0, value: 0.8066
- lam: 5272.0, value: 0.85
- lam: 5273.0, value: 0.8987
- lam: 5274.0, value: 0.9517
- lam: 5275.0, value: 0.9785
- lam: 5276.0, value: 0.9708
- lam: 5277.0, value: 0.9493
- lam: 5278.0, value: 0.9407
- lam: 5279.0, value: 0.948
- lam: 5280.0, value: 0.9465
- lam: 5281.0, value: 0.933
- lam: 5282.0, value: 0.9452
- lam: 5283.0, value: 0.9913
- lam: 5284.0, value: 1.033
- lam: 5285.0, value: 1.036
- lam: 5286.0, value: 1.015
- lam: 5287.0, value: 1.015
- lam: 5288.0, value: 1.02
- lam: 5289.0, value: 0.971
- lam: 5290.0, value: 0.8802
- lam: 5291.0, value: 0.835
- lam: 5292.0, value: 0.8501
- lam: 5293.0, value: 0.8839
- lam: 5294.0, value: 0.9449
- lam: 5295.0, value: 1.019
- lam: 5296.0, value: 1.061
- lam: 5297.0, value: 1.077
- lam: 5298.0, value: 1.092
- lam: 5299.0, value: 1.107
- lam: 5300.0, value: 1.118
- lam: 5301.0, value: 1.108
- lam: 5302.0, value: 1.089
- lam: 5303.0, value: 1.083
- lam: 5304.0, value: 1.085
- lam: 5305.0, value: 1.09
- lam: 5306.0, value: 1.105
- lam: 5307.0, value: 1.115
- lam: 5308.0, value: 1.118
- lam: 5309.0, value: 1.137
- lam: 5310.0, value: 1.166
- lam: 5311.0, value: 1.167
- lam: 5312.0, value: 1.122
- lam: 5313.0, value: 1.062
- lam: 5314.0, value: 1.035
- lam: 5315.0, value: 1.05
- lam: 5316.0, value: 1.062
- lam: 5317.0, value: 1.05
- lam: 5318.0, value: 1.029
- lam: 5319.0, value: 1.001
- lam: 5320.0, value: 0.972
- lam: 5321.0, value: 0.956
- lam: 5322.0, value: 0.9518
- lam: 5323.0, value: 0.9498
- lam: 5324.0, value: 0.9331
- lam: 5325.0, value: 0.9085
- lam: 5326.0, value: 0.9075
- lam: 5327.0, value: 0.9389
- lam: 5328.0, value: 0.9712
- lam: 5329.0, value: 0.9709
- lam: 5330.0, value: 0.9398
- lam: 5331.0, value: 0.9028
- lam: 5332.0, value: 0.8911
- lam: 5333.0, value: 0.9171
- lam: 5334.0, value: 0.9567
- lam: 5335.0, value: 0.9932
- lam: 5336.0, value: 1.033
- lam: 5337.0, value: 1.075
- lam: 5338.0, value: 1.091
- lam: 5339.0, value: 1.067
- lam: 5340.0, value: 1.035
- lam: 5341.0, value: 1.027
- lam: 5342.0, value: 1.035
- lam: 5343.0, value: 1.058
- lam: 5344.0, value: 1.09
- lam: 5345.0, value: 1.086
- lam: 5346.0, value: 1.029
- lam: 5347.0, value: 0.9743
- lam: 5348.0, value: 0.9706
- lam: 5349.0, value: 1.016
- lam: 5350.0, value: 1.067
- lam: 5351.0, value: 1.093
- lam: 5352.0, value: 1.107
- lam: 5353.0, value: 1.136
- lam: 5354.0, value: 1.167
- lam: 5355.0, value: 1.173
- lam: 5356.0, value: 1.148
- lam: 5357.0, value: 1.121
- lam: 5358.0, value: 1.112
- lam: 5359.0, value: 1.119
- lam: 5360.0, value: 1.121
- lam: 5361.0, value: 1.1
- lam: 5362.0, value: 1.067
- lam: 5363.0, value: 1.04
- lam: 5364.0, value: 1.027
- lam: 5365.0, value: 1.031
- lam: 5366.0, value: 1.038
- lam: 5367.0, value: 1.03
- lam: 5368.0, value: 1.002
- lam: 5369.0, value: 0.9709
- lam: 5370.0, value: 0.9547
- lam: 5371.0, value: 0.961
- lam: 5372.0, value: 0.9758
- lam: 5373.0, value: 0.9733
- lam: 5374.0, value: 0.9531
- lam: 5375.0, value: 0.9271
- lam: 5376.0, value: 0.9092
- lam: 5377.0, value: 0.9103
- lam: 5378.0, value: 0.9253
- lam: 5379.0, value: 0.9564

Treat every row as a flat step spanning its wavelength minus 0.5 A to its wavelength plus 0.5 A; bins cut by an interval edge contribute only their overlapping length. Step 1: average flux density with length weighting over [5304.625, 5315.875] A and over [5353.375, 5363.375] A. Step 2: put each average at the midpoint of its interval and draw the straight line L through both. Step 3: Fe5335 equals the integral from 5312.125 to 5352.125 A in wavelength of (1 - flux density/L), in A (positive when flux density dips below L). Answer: 3.8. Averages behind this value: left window 1.1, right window 1.12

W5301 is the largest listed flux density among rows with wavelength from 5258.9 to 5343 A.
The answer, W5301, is 1.167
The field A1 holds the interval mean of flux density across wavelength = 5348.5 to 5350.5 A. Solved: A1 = 1.04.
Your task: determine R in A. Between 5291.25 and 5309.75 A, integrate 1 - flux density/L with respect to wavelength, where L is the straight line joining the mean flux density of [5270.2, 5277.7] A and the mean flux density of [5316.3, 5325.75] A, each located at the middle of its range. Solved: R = -2.2 A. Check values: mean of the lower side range 0.908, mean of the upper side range 0.973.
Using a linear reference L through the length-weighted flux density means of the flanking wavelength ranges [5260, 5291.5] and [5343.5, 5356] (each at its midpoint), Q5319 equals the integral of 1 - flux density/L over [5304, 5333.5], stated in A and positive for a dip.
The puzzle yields -0.6 A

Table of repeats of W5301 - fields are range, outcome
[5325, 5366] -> 1.173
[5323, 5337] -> 1.075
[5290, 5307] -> 1.118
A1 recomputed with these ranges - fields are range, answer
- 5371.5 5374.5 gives 0.967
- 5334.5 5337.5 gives 1.03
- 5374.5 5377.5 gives 0.916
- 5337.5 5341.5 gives 1.05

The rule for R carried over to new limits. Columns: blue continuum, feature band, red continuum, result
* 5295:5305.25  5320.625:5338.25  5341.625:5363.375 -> 2.06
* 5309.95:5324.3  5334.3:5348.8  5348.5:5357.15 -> 0.65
